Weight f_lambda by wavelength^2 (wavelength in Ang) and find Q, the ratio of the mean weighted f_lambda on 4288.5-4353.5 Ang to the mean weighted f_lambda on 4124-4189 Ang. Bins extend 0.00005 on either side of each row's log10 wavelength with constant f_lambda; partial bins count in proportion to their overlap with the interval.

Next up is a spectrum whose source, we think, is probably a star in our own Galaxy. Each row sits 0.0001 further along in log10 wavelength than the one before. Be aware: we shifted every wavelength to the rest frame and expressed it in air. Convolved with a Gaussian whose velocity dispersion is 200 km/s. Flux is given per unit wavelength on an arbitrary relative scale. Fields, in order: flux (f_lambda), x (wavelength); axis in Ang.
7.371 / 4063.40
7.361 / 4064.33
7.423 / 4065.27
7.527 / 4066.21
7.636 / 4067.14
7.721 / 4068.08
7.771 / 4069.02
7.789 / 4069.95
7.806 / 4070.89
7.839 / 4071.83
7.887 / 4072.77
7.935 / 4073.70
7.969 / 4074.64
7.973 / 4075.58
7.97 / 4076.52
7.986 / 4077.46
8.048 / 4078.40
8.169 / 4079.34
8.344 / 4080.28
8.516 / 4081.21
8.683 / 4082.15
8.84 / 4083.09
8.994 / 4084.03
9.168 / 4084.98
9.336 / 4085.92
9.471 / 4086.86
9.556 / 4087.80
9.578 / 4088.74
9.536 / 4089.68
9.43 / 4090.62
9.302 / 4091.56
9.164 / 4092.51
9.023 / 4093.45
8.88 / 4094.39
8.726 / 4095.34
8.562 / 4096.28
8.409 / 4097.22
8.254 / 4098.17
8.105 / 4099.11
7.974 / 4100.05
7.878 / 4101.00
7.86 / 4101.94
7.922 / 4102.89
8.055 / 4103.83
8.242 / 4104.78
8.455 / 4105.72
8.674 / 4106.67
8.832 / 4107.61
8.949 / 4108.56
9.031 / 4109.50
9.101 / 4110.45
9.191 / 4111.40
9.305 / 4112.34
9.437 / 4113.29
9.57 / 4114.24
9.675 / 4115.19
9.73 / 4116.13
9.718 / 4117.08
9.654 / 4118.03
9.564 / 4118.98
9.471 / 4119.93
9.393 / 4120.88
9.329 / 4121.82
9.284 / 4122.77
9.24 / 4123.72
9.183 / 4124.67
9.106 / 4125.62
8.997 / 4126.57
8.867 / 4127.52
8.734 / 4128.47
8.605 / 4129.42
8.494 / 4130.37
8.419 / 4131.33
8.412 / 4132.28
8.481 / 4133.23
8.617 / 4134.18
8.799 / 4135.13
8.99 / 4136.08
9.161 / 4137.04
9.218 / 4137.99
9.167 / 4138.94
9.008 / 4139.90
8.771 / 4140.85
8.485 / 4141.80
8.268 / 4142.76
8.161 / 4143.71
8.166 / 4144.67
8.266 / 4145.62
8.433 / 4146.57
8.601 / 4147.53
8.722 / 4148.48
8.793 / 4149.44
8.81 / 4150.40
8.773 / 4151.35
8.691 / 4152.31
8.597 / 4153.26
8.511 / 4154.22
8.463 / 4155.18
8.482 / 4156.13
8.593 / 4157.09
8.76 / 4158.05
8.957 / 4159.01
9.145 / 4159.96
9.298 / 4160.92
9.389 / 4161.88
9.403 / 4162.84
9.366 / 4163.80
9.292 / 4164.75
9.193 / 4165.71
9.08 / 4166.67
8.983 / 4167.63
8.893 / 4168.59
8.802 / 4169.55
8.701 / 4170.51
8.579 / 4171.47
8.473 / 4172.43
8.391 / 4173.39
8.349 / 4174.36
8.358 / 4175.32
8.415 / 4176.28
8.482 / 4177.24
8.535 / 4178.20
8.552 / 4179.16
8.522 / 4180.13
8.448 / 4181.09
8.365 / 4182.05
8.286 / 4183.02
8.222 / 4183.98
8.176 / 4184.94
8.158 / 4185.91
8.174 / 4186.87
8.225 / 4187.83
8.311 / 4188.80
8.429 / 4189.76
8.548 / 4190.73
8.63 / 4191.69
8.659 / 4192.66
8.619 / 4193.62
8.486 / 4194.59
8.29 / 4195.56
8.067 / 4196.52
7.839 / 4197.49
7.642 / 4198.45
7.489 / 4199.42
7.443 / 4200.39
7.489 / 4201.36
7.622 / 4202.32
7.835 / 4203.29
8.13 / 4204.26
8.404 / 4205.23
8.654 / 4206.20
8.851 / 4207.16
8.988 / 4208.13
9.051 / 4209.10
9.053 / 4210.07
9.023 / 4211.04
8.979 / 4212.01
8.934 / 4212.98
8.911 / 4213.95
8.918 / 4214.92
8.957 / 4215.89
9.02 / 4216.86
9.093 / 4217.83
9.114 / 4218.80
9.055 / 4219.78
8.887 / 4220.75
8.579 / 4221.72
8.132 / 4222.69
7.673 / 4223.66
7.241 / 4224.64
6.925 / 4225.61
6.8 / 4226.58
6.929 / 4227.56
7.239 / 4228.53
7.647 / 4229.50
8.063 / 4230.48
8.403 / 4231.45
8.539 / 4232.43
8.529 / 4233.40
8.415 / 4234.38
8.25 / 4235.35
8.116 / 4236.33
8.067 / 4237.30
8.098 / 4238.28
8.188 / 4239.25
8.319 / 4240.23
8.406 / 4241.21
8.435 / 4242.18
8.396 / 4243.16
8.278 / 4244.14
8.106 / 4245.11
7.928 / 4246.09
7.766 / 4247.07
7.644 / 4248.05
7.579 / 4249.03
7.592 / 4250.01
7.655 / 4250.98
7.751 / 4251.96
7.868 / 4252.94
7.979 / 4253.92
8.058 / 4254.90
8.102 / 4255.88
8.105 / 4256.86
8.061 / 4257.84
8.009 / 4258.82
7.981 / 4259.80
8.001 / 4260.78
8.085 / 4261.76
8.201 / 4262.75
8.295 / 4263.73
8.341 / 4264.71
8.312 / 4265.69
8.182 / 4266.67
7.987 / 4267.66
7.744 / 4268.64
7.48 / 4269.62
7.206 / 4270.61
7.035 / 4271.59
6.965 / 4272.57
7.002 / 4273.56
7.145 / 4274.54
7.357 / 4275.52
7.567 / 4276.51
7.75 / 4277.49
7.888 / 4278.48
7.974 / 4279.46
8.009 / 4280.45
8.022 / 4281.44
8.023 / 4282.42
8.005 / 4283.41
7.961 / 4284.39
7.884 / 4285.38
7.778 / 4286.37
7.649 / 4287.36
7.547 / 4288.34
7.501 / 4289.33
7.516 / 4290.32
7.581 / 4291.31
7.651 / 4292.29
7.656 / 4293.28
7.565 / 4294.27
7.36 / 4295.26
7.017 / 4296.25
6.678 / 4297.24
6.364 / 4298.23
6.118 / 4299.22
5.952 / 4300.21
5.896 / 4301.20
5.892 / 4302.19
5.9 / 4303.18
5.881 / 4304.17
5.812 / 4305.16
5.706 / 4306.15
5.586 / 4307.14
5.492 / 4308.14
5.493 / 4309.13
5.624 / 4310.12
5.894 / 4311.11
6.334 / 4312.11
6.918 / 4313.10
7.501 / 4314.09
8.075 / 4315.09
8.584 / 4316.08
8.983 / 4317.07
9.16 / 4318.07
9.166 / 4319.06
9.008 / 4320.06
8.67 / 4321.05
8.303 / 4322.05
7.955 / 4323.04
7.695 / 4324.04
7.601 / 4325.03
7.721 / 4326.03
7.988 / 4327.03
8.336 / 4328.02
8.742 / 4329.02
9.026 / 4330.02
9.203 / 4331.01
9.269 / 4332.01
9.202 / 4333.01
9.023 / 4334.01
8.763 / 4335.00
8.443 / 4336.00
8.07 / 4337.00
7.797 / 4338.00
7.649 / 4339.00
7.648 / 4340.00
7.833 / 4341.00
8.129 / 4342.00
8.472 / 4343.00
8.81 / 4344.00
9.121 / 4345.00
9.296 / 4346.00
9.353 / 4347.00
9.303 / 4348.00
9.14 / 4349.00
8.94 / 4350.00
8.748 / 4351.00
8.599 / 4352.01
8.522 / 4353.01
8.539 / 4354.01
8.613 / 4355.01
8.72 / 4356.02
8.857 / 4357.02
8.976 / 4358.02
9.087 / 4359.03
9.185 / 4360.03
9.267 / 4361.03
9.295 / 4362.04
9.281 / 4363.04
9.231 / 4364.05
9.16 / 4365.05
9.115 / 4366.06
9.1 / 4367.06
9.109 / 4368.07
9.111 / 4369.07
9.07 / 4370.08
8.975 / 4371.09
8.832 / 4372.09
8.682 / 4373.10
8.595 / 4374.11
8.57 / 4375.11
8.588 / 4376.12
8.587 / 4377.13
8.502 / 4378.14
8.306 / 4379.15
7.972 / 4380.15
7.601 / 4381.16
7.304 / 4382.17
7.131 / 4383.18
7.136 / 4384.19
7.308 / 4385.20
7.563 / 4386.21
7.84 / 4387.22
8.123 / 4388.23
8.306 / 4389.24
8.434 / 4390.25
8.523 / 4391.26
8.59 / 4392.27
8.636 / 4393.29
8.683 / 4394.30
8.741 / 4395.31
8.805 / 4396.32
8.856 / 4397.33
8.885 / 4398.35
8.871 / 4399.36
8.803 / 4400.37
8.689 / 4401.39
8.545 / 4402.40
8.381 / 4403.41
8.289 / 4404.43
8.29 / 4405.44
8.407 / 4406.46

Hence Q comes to 1.0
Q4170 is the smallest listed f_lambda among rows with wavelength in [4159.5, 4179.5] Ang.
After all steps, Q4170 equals 8.349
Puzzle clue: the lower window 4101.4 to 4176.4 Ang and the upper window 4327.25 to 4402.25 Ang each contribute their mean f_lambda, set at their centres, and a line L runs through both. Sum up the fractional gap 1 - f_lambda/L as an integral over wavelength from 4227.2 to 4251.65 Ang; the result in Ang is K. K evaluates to 2.0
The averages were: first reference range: 8.85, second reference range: 8.61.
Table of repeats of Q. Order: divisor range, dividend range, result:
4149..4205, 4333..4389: 1.10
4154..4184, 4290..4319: 0.83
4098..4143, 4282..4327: 0.89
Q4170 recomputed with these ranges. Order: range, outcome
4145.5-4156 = 8.266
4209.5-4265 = 6.8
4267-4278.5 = 6.965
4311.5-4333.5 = 6.334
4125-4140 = 8.412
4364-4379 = 8.502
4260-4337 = 5.492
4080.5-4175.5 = 7.86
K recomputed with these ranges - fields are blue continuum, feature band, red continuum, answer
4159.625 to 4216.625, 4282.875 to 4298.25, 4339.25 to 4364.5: 2.1 Ang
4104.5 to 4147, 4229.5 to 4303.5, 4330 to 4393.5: 8.6 Ang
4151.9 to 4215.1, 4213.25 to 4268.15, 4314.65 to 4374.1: 3.1 Ang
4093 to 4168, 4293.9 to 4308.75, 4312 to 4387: 4.1 Ang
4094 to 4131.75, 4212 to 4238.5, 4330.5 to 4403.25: 1.5 Ang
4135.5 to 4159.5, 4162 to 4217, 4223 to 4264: -1.1 Ang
